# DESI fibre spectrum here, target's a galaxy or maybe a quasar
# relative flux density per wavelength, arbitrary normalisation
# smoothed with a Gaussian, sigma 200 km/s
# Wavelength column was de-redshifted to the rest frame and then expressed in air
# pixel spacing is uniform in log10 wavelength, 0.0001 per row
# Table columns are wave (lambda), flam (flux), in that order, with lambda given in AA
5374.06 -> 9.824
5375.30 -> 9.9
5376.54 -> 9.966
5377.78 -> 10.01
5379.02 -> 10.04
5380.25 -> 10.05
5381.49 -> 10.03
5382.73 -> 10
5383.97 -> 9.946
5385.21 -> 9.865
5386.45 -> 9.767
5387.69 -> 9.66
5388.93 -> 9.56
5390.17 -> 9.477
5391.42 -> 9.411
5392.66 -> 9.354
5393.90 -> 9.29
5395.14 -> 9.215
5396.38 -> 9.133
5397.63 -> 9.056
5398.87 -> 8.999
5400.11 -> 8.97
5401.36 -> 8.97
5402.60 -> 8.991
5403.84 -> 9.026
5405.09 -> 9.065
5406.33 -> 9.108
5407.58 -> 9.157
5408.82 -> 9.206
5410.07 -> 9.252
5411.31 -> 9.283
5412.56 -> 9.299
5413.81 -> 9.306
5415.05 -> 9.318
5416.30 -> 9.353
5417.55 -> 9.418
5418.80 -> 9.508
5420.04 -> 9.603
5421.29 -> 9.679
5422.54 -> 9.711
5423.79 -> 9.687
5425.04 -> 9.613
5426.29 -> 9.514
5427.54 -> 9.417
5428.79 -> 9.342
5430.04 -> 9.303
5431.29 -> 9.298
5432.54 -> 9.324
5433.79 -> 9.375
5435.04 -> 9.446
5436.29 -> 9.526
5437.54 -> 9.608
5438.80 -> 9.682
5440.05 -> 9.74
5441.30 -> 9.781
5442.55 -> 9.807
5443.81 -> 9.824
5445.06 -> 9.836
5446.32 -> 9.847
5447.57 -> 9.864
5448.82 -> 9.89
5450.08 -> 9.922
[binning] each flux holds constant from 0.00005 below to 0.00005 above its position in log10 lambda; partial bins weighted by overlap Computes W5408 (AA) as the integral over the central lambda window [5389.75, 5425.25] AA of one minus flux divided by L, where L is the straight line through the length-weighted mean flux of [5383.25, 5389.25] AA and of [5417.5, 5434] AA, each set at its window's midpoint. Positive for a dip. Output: 1.2 AA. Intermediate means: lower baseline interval 9.77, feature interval 9.29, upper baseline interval 9.49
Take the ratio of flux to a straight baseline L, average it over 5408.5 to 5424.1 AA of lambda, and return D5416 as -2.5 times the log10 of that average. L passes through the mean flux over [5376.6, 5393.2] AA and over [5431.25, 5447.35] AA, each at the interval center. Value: 0.03 mag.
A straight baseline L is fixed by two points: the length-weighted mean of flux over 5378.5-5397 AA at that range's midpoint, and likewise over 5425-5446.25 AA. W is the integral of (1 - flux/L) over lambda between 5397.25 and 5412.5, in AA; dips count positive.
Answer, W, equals 0.8 AA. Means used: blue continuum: 9.65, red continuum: 9.56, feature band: 9.1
